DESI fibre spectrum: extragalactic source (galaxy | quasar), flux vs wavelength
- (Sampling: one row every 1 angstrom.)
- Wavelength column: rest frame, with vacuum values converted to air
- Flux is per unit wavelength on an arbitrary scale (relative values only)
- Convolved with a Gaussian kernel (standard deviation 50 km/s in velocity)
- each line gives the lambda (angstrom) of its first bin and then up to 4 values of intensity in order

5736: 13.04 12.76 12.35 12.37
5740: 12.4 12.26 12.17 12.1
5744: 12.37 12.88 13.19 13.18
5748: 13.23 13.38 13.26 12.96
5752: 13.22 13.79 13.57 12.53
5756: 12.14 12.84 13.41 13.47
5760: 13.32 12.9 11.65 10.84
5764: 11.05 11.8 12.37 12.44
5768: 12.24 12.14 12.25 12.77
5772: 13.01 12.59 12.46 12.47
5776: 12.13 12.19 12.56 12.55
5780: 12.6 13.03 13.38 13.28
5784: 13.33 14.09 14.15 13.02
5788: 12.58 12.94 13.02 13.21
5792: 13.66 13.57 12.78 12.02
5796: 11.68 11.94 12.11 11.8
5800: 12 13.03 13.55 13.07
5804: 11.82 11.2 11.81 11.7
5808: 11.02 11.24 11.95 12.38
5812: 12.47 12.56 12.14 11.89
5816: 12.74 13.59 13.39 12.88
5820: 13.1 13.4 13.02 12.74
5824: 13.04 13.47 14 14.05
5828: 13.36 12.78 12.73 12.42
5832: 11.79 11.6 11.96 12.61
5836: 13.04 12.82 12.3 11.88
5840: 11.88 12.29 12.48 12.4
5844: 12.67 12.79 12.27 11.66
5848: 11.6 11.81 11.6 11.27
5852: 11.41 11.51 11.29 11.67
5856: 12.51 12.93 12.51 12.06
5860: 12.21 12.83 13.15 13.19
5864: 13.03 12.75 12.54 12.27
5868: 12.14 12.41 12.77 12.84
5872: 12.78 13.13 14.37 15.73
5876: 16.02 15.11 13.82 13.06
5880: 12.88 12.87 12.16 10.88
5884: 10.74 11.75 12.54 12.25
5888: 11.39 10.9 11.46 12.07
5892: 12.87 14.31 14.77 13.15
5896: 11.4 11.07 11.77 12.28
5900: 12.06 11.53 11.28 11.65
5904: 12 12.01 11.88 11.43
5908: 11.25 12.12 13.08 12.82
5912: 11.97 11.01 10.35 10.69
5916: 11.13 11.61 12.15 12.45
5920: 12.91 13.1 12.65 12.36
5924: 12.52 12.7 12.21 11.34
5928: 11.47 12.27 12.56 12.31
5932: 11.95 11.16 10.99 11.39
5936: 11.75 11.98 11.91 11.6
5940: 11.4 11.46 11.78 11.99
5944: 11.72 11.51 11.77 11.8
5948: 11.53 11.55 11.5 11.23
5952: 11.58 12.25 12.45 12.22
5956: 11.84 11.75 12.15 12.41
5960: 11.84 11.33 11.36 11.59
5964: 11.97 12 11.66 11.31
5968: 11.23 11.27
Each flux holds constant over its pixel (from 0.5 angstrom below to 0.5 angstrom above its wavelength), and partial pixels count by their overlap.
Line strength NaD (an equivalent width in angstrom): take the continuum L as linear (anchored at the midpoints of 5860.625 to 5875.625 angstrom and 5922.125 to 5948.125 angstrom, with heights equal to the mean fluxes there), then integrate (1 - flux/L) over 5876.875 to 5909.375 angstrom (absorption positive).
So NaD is 1.2 angstrom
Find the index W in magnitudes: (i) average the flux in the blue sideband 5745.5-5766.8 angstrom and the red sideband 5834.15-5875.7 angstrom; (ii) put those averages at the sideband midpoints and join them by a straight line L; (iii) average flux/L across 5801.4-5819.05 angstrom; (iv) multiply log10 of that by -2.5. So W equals 0.03 mag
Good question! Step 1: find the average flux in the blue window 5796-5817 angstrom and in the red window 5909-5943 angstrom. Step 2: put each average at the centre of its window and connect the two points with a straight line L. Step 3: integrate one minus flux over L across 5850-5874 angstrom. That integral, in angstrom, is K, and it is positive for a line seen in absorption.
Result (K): -0.8 angstrom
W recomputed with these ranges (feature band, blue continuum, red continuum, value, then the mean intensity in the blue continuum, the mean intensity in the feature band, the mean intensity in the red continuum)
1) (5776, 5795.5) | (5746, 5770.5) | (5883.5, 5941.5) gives -0.04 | 12.7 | 13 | 12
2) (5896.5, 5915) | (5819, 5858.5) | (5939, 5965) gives 0.03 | 12.4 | 11.7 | 11.8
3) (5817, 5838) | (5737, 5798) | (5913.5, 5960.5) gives -0.04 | 12.7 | 12.9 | 11.9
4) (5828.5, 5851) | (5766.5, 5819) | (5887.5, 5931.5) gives 0.01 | 12.6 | 12.2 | 12.1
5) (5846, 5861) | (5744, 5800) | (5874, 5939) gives 0.05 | 12.7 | 11.9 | 12.2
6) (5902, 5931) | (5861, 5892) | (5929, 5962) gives 0.02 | 12.8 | 12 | 11.8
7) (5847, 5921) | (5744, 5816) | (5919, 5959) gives -0.01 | 12.6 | 12.3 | 11.9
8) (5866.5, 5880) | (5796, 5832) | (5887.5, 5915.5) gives -0.12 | 12.6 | 13.5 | 11.9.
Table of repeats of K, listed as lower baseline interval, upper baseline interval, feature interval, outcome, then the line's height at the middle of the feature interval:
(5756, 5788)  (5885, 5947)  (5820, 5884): -2.1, 12.3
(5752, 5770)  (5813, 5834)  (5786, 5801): 0.0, 12.7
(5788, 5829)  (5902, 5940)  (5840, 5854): 0.5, 12.4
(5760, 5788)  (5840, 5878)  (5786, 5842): 0.2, 12.6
